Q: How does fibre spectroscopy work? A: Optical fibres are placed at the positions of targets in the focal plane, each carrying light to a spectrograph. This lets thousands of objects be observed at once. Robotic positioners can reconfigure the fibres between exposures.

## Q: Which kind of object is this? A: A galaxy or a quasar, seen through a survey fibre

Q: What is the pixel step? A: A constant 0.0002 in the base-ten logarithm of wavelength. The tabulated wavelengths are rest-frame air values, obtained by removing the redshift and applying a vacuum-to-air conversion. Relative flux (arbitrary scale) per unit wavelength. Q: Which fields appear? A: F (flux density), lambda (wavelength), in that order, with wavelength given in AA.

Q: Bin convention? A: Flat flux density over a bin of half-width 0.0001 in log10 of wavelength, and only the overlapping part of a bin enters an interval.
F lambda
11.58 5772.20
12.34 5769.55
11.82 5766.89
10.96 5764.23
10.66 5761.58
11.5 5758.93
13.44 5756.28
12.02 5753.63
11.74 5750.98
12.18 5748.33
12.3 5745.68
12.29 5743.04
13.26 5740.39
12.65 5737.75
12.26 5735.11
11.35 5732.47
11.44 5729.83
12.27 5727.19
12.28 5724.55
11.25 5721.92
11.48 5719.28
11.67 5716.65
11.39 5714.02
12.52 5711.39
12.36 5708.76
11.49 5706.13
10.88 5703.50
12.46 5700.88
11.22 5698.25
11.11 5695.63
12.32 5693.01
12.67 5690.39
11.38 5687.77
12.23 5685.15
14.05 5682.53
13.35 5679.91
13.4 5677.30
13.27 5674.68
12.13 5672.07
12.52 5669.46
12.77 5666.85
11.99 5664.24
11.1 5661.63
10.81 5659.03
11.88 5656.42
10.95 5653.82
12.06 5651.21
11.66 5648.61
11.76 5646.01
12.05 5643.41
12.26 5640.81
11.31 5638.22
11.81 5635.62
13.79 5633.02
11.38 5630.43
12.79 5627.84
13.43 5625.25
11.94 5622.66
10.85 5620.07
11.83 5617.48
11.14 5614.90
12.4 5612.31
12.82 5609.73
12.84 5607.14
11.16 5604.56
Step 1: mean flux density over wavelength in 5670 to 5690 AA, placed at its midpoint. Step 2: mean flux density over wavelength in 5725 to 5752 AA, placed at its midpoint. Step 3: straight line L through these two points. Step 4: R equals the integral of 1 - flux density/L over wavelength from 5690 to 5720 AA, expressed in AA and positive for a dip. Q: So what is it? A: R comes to 1.82 AA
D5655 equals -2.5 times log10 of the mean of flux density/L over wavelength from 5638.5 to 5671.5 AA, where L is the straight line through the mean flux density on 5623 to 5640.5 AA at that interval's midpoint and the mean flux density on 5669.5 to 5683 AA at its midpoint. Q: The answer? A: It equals 0.08 mag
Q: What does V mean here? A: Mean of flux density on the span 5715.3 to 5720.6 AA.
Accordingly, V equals 11.6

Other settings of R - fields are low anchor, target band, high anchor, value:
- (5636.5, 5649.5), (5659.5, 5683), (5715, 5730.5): -1.7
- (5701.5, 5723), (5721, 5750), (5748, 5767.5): -1.1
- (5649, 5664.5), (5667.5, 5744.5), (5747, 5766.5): -3.8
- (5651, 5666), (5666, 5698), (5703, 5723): -2.8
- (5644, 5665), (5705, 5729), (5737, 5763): 0.2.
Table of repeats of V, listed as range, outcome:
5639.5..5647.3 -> 12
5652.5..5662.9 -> 11.2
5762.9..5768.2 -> 11.4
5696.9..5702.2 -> 11.8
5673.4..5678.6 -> 13.3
